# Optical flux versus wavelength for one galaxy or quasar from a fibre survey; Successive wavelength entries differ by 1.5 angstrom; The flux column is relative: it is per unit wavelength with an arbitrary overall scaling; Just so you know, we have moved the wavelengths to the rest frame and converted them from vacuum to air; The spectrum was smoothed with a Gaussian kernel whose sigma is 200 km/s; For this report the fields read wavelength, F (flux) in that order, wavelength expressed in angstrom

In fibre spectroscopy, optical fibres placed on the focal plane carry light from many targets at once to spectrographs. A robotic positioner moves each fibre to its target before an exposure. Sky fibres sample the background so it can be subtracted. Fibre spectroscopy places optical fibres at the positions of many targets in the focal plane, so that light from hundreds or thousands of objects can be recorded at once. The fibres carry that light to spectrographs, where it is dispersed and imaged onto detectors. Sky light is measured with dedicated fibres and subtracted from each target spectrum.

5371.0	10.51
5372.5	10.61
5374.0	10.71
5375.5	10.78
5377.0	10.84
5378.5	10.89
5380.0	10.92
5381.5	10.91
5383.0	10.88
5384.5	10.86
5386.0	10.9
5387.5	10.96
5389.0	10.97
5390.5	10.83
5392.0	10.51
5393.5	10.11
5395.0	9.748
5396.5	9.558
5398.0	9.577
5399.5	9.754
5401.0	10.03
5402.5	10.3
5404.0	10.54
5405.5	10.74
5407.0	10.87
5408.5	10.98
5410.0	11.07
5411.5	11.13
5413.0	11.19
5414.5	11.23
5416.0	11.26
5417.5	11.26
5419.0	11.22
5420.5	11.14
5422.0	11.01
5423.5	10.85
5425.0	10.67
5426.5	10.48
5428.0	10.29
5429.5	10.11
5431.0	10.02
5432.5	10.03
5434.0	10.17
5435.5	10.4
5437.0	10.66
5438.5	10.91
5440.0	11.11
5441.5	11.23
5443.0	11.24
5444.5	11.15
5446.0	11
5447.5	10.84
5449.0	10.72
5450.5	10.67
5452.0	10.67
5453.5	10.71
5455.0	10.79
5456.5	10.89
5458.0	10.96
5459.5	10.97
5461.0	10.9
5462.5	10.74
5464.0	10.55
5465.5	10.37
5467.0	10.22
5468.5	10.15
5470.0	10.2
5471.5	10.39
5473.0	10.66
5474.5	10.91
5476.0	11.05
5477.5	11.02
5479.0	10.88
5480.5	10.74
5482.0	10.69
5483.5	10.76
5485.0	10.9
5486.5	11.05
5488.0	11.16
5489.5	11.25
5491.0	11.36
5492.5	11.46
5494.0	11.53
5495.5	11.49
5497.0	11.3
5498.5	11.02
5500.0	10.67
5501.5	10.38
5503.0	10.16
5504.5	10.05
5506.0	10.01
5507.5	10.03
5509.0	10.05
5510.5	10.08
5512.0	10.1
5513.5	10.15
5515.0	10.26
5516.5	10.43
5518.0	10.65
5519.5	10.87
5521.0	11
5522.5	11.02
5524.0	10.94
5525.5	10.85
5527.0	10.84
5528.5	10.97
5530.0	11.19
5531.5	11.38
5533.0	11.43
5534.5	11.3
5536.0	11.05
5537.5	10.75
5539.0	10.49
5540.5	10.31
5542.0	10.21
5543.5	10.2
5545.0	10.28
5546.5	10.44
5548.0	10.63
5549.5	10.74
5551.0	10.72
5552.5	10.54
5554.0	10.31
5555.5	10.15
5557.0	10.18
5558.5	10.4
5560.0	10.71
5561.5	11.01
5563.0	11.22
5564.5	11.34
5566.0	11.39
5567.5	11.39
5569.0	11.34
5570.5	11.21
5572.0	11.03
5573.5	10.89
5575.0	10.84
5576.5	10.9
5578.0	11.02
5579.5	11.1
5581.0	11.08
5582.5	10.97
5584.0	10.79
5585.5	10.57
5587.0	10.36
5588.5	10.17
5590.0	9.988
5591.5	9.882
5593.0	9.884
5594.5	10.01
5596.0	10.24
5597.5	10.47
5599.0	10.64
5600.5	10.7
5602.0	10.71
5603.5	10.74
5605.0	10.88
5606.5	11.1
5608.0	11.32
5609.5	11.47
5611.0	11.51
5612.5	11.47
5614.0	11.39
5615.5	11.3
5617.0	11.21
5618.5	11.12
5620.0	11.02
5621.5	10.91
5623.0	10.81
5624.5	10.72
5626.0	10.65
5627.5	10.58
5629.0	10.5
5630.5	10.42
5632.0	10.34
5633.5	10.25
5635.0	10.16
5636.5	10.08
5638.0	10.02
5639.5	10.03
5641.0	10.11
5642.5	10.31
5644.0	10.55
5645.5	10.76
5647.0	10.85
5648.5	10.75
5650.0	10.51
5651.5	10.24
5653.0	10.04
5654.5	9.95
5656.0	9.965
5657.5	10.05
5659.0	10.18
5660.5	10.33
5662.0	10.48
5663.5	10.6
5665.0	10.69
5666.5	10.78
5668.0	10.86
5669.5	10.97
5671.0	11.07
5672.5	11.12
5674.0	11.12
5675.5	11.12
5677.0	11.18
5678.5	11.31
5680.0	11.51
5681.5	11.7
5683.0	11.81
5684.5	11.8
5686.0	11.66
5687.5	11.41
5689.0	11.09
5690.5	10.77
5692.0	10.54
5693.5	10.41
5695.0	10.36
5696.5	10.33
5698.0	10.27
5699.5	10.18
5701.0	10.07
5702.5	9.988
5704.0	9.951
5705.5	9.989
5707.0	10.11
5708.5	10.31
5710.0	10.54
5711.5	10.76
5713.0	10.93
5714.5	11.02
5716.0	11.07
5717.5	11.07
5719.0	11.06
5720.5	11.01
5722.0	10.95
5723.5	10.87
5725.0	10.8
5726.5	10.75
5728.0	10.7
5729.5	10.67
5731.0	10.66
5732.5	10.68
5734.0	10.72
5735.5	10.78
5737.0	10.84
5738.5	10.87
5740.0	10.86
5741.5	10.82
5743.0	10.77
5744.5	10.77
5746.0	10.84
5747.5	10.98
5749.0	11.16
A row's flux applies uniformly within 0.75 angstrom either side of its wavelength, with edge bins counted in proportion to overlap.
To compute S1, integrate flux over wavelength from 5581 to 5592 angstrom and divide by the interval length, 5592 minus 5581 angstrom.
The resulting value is 10.4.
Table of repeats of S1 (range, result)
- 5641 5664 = 10.4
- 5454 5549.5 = 10.7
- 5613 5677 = 10.6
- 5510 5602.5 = 10.7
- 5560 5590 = 10.9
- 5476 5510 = 10.8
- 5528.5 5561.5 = 10.7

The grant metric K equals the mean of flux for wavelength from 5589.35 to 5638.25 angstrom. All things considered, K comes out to 10.7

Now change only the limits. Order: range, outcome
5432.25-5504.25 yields 10.8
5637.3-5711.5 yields 10.6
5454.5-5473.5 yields 10.6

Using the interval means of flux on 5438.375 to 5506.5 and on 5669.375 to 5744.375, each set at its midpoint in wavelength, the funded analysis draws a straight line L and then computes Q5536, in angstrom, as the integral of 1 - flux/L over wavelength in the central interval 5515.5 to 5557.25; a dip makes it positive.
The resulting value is 0.4 angstrom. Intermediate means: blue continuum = 10.8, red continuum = 10.8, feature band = 10.7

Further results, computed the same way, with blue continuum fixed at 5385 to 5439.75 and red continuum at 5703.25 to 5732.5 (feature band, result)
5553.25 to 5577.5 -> -0.56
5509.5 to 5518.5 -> 0.31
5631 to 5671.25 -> 1.05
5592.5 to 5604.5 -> 0.24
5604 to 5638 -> -0.60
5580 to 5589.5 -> 0.00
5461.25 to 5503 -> -0.84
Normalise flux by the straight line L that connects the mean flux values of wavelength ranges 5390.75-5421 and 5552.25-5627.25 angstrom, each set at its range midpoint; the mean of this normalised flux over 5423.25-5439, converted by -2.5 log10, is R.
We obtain 0.03 mag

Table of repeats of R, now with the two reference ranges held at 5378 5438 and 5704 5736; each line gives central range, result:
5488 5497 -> -0.07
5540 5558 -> 0.03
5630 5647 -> 0.04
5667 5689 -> -0.06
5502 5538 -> 0.00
